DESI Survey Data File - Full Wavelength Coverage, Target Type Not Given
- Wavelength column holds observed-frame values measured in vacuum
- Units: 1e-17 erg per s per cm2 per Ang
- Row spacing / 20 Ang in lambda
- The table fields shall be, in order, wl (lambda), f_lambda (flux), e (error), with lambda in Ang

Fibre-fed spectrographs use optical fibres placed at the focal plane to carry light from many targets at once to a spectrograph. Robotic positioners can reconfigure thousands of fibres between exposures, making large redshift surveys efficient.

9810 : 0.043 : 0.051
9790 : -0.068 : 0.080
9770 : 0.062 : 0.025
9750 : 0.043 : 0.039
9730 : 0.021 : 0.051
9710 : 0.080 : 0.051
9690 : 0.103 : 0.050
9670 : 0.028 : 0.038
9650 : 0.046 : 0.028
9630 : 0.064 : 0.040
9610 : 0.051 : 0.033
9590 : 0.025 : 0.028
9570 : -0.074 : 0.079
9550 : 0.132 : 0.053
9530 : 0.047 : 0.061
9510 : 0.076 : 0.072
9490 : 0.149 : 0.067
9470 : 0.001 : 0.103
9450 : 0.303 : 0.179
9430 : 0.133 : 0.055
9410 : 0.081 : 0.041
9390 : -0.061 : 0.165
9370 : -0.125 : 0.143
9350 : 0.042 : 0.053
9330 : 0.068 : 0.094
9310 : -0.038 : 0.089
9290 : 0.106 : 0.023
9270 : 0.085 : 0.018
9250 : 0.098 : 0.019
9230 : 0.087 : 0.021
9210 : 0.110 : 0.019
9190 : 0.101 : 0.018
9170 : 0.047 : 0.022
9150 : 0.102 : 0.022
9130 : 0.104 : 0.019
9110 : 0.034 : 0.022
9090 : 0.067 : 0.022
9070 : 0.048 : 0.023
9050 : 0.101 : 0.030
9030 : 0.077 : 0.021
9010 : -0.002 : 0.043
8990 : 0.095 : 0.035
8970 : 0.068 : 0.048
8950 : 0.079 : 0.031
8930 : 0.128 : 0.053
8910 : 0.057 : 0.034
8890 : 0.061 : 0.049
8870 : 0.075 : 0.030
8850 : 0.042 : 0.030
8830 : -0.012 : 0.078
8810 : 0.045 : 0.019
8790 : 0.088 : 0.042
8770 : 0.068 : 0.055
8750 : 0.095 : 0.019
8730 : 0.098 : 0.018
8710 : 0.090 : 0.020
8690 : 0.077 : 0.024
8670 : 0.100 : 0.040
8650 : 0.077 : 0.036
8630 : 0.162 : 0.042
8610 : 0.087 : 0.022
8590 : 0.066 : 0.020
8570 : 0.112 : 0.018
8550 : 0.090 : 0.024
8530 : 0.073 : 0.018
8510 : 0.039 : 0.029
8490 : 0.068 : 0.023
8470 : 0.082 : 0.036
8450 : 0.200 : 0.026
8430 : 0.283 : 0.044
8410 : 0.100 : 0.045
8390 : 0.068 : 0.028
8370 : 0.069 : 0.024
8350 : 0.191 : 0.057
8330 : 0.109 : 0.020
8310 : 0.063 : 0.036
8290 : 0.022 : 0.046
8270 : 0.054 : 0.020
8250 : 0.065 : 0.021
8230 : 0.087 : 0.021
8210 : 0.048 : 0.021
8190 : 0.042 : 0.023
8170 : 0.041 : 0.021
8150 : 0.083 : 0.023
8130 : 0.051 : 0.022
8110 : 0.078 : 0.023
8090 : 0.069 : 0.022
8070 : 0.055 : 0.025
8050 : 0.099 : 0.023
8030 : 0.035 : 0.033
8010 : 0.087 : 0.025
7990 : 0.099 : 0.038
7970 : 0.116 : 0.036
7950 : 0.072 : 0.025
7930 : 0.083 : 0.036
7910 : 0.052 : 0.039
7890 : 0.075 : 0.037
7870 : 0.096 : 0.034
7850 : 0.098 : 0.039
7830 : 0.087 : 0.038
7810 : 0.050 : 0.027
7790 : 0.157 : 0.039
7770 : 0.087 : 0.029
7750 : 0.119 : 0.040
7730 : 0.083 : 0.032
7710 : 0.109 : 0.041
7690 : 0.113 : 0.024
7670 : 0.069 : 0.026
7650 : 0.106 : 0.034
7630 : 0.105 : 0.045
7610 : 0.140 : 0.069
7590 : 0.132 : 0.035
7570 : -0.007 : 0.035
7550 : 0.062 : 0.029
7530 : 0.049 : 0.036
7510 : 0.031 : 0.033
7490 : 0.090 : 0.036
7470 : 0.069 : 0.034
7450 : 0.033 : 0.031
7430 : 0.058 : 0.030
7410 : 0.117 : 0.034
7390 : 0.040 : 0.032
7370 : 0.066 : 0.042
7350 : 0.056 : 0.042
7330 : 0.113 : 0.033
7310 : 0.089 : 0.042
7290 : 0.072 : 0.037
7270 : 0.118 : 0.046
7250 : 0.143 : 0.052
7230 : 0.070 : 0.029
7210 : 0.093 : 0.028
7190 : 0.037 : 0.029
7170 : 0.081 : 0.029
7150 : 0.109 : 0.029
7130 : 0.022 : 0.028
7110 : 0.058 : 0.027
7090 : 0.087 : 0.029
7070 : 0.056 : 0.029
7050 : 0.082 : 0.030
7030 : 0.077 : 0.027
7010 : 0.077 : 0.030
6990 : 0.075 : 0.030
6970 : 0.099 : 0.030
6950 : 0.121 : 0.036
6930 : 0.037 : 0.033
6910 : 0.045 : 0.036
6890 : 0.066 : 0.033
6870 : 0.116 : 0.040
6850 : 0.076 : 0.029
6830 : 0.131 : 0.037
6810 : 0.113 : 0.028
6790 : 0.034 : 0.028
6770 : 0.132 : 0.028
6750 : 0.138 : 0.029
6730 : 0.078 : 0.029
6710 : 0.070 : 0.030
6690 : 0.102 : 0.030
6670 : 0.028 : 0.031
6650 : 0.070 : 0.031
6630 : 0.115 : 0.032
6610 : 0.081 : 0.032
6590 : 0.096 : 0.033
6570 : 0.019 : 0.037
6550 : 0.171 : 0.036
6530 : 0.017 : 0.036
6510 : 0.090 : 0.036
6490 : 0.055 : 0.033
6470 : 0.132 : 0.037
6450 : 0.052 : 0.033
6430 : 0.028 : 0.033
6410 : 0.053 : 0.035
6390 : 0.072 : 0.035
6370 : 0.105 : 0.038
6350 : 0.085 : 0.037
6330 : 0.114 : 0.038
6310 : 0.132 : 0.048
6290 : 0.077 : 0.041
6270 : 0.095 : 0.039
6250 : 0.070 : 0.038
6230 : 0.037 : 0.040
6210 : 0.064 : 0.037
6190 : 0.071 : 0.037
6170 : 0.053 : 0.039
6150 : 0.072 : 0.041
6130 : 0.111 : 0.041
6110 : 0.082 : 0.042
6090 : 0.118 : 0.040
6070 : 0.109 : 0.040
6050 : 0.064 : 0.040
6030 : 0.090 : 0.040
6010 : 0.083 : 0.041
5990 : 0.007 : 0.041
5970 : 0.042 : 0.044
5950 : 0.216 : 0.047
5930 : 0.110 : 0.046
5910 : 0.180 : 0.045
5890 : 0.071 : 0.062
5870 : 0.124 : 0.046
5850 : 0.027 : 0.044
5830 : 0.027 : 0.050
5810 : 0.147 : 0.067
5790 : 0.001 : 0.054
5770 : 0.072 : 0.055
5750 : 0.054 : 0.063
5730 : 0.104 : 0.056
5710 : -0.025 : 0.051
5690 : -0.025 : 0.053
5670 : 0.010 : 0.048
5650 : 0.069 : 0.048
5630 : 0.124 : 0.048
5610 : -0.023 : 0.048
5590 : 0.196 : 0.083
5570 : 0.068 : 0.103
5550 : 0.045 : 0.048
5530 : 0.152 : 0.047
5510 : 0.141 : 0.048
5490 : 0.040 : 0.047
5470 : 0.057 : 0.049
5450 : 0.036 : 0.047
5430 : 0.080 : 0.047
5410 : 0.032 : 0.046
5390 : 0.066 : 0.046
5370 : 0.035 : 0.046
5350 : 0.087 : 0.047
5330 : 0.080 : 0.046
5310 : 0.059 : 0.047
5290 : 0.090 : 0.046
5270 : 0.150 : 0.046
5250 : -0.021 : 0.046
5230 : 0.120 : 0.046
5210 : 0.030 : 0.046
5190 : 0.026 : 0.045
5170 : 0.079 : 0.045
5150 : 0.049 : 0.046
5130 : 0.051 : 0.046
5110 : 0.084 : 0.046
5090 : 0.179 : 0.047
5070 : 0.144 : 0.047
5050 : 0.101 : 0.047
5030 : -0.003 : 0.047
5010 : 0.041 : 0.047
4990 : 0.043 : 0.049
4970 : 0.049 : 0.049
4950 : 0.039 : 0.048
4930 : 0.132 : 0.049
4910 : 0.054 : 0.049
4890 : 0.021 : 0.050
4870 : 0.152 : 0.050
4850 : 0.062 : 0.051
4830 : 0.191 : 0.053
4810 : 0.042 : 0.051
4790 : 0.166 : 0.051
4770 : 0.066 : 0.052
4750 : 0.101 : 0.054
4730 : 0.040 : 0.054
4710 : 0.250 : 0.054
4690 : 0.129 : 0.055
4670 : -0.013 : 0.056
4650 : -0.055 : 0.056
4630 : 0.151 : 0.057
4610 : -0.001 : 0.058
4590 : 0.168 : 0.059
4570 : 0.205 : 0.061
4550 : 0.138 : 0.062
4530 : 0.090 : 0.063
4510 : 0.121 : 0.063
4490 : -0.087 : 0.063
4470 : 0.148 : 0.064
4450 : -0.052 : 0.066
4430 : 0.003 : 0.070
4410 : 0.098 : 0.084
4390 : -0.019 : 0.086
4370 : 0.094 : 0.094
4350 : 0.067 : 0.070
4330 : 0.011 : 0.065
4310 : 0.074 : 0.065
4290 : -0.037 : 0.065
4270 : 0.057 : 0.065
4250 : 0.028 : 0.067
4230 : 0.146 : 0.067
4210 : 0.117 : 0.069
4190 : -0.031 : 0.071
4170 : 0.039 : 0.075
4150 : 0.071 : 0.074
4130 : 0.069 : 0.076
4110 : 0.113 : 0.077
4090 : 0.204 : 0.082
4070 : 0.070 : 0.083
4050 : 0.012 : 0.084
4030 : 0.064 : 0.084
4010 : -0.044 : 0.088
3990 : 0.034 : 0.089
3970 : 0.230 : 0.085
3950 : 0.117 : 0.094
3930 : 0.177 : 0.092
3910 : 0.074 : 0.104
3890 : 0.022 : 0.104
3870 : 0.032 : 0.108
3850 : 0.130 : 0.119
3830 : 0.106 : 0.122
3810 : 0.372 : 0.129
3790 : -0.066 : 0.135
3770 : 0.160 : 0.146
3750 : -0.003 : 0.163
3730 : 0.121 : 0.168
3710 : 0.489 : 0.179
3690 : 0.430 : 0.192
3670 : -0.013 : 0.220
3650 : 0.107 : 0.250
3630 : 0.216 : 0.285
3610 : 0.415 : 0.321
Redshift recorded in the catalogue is 1.263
